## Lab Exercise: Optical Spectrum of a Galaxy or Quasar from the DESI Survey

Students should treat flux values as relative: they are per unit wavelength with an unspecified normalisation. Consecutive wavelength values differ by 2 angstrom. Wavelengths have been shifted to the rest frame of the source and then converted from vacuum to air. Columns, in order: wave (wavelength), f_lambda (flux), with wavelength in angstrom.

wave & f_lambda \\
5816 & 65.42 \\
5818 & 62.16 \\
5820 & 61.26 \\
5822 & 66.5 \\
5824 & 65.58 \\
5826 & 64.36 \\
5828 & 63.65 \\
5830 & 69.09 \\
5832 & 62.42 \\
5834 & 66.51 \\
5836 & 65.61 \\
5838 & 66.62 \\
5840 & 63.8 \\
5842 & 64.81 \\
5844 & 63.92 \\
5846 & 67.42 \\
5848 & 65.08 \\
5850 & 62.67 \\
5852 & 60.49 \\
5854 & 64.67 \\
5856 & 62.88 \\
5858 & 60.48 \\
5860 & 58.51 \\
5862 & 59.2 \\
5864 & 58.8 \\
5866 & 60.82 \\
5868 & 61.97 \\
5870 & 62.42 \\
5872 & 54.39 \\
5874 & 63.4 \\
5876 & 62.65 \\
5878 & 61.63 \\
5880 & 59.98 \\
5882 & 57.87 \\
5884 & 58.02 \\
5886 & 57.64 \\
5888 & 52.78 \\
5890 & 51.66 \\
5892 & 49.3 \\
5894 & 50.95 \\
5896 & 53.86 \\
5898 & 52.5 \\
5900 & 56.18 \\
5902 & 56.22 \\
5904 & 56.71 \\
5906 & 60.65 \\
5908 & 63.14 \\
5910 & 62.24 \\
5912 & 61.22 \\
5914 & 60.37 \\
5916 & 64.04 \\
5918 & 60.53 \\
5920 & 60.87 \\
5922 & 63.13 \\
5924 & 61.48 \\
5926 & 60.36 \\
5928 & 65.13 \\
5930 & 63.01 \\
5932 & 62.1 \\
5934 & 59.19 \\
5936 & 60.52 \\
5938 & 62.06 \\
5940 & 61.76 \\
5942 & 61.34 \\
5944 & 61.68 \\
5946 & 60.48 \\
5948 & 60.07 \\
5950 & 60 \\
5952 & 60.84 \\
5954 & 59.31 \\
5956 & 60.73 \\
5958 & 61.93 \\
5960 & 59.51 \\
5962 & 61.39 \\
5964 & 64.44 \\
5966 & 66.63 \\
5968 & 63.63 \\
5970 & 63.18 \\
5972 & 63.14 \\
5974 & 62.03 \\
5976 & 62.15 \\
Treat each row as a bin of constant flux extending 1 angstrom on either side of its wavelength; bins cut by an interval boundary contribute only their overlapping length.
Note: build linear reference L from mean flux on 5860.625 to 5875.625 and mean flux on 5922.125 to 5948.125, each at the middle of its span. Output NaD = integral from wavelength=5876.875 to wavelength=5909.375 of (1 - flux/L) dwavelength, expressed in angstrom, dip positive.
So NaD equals 2.4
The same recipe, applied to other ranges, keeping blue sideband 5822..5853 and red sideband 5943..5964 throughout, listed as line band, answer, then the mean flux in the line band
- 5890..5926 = 2.3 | 58.3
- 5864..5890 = 1.8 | 59.1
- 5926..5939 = -0.1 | 61.9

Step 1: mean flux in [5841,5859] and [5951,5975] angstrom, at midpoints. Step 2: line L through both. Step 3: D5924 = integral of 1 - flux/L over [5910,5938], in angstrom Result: 0.4 angstrom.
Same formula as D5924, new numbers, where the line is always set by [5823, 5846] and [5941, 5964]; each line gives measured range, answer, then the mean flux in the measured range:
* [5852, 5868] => 0.9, 60.8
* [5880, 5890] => 1.1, 56.4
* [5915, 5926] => 0.0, 61.9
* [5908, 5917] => 0.0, 62.1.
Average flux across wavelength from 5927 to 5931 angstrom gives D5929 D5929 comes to 64.1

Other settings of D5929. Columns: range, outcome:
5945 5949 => 60.3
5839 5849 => 65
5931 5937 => 60.6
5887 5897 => 51.7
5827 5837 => 65.5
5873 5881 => 61.9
